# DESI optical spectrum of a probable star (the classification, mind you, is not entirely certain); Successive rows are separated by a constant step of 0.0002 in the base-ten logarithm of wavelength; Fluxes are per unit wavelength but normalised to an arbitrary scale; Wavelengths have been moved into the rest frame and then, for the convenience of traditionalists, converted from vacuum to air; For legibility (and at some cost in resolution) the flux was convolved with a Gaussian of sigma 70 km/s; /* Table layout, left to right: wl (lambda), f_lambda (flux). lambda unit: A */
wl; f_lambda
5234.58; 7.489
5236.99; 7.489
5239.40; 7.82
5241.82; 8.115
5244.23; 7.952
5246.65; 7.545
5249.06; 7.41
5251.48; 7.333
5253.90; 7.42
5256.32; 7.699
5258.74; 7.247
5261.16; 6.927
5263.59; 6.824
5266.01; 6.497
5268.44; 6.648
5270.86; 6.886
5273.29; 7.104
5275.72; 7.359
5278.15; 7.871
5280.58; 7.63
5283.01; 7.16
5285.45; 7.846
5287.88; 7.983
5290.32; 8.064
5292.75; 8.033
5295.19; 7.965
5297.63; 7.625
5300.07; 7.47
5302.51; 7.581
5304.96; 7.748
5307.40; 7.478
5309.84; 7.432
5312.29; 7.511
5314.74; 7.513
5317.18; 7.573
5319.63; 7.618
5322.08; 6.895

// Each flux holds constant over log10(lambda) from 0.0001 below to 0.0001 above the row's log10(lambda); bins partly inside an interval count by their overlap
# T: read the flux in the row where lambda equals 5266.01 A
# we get 6.497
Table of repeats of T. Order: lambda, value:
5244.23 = 7.952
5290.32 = 8.064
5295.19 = 7.965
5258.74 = 7.247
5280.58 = 7.63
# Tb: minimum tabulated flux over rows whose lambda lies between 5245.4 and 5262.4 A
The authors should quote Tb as 6.927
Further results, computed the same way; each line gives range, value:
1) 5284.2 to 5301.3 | 7.47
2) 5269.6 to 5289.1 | 6.886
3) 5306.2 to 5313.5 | 7.432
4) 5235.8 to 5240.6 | 7.489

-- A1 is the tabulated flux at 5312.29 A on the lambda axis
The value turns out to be 7.511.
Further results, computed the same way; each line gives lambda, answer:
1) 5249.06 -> 7.41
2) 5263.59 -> 6.824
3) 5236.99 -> 7.489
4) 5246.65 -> 7.545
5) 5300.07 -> 7.47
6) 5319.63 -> 7.618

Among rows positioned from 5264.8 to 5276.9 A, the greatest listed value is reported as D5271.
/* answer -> 7.359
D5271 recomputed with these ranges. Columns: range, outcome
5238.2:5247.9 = 8.115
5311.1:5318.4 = 7.573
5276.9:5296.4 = 8.064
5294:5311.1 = 7.965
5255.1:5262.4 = 7.699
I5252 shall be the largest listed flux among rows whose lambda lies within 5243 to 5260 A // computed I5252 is 7.952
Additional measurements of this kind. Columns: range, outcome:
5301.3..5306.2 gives 7.748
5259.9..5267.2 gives 6.927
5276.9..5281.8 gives 7.871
